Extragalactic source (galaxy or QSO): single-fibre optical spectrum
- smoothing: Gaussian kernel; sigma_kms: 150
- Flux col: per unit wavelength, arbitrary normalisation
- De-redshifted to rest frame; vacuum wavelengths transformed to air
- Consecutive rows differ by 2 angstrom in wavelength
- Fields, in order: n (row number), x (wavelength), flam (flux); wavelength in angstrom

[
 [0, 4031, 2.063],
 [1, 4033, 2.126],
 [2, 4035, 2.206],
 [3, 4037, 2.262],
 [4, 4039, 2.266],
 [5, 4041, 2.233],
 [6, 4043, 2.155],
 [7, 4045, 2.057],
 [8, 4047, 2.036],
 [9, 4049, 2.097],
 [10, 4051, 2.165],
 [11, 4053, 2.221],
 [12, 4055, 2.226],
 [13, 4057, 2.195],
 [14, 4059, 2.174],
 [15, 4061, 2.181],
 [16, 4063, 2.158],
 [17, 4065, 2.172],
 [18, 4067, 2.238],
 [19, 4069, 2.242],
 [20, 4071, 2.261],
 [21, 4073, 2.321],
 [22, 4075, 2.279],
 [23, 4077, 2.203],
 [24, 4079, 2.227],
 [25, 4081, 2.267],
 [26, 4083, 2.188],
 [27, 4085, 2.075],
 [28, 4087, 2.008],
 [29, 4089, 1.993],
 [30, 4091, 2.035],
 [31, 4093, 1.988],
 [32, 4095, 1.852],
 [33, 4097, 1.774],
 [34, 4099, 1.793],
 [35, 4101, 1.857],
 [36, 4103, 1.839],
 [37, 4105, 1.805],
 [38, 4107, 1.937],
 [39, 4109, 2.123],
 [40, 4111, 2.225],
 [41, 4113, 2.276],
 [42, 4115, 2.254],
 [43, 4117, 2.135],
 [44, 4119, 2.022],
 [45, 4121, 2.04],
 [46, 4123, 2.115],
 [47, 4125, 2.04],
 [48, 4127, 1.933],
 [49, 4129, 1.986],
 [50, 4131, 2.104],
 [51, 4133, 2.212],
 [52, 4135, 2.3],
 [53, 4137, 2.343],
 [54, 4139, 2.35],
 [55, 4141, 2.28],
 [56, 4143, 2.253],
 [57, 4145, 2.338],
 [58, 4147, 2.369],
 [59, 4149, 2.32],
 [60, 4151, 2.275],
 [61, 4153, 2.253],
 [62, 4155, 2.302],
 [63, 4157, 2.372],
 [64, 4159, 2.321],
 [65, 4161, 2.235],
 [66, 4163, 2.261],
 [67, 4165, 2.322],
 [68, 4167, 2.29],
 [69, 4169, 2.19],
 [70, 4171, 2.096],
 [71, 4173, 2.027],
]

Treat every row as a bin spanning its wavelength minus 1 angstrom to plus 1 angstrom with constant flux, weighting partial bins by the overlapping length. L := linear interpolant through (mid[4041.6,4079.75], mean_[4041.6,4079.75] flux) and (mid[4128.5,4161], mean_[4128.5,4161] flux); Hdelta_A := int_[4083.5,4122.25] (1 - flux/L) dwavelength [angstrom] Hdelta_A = 3.97 angstrom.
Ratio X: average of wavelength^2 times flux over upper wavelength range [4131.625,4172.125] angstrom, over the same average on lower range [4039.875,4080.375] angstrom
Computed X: 1.1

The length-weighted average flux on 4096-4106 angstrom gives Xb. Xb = 1.81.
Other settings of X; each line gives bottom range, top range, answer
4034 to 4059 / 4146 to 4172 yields 1.11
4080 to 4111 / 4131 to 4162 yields 1.19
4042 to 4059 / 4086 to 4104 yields 0.91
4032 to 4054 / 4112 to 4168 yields 1.08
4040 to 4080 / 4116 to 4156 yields 1.04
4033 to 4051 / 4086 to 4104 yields 0.90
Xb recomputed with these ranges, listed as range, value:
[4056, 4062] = 2.18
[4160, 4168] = 2.28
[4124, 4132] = 2.02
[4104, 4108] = 1.87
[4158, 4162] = 2.28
